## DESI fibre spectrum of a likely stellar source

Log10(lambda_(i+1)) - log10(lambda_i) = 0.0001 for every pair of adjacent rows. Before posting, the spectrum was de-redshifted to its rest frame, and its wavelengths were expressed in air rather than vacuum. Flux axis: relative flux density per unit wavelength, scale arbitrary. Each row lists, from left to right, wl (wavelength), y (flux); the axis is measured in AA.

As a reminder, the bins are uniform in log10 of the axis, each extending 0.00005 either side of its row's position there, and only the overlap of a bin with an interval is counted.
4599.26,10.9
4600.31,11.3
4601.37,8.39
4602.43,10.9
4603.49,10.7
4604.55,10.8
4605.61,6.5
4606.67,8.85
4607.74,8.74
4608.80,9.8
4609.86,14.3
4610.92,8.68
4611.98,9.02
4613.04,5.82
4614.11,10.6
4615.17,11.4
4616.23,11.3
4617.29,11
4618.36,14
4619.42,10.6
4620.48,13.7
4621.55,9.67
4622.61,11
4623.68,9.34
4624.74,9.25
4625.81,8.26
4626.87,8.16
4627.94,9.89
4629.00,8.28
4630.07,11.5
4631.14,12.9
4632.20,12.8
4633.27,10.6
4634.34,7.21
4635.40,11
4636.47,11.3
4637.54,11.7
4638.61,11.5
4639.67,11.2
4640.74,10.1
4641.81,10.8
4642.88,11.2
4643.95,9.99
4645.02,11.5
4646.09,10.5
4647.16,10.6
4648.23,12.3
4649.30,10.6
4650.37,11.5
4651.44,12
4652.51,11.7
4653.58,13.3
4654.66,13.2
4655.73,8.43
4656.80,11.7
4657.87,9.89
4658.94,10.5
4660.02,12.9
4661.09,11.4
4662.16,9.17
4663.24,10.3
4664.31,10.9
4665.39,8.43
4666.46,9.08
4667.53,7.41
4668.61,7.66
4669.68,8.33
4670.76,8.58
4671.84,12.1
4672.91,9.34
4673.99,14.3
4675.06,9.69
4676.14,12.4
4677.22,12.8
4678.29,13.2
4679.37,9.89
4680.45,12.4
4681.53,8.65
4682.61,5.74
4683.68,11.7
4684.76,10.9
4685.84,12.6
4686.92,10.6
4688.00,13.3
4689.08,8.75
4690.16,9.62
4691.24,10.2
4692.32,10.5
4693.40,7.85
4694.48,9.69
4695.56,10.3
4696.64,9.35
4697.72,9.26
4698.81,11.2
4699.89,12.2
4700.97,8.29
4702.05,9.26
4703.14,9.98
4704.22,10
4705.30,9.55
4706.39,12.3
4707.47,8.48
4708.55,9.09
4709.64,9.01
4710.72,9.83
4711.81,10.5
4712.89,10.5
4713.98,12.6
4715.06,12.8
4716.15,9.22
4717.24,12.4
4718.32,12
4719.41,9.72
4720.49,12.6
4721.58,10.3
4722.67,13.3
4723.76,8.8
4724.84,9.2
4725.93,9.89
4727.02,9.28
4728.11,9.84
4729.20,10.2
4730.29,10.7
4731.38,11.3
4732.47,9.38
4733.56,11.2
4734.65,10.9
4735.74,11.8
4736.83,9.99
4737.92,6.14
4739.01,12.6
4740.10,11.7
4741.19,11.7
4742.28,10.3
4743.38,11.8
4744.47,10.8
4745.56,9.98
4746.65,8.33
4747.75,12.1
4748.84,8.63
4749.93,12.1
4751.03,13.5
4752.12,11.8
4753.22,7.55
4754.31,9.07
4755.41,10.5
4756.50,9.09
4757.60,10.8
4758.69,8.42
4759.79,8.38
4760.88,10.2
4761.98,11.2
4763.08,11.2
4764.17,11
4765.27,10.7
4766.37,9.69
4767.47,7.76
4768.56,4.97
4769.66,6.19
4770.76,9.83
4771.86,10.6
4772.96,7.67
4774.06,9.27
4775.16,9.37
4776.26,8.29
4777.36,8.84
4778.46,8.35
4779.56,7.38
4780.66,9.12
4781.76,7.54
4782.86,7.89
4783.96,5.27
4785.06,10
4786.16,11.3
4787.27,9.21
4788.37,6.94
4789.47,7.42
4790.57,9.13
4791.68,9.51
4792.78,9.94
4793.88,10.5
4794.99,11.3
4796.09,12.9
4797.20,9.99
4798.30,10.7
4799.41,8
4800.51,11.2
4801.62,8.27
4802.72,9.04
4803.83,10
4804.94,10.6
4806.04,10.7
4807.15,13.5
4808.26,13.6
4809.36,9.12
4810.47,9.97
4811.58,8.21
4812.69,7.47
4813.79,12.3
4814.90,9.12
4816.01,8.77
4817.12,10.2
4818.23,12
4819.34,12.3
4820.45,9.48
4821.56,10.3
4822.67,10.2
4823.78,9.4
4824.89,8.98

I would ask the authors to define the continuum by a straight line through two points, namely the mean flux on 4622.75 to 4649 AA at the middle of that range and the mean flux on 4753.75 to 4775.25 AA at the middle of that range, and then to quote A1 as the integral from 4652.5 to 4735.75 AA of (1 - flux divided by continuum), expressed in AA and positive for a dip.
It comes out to -4.1 AA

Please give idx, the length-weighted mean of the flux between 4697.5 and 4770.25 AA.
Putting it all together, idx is 10.2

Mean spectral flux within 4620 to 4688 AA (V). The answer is 10.6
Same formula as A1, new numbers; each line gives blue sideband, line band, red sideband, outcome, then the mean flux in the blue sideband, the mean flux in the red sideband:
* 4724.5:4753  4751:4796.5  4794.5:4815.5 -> 5.3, 10.6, 10.3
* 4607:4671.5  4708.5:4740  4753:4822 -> -2.0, 10.5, 9.52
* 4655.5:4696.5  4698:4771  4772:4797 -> -4.8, 10.3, 9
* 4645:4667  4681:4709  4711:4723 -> 3.1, 10.9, 11.4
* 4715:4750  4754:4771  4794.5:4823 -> 1.9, 10.6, 10.4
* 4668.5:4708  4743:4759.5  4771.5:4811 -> -0.7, 10.3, 9.51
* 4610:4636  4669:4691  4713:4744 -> -0.3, 10.3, 10.8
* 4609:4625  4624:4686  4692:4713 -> -1.8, 10.7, 9.84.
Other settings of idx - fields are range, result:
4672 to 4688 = 11.1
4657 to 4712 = 10.2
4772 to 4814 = 9.46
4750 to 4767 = 10.2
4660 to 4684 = 10.2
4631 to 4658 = 11.1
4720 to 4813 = 9.82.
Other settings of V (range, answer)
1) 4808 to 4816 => 9.76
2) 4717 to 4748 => 10.6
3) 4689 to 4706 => 9.8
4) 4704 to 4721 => 10.7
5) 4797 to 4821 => 10.2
